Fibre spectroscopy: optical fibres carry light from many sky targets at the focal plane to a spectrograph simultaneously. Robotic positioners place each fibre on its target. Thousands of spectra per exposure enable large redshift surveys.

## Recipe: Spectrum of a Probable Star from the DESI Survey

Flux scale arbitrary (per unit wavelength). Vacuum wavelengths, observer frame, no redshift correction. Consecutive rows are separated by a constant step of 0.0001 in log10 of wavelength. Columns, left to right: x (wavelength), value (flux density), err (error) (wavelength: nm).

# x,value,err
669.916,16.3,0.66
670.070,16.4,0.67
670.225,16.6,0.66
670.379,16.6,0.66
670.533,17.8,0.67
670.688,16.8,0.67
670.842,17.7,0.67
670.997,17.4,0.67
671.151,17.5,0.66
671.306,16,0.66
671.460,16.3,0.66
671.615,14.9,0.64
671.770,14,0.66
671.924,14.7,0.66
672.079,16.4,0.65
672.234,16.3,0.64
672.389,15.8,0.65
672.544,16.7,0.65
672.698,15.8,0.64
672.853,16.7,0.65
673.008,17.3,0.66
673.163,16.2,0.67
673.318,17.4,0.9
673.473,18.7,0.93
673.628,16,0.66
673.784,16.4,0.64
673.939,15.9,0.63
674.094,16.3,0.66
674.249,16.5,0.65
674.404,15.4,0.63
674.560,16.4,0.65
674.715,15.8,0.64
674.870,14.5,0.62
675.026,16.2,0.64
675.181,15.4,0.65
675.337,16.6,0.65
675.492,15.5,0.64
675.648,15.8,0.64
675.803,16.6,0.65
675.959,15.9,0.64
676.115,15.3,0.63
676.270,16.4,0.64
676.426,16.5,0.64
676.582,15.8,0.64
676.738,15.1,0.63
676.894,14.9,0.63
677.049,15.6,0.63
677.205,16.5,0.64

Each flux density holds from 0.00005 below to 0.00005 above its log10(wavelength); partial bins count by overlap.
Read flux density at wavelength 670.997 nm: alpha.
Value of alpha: 17.4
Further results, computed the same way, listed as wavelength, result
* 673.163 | 16.2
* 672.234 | 16.3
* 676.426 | 16.5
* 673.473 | 18.7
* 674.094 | 16.3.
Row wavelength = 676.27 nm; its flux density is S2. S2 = 16.4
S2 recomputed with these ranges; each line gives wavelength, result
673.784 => 16.4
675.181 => 15.4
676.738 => 15.1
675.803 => 16.6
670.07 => 16.4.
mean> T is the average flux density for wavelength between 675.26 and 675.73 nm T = 16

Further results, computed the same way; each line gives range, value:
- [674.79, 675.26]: 15.4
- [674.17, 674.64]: 16.1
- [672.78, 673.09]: 17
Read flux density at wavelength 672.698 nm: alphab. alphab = 15.8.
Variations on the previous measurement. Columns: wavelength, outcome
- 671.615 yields 14.9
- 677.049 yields 15.6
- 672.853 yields 16.7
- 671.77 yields 14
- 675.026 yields 16.2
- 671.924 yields 14.7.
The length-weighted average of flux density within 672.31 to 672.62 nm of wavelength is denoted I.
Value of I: 16.2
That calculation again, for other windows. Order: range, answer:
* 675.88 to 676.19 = 15.6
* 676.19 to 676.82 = 15.9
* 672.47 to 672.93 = 16.4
